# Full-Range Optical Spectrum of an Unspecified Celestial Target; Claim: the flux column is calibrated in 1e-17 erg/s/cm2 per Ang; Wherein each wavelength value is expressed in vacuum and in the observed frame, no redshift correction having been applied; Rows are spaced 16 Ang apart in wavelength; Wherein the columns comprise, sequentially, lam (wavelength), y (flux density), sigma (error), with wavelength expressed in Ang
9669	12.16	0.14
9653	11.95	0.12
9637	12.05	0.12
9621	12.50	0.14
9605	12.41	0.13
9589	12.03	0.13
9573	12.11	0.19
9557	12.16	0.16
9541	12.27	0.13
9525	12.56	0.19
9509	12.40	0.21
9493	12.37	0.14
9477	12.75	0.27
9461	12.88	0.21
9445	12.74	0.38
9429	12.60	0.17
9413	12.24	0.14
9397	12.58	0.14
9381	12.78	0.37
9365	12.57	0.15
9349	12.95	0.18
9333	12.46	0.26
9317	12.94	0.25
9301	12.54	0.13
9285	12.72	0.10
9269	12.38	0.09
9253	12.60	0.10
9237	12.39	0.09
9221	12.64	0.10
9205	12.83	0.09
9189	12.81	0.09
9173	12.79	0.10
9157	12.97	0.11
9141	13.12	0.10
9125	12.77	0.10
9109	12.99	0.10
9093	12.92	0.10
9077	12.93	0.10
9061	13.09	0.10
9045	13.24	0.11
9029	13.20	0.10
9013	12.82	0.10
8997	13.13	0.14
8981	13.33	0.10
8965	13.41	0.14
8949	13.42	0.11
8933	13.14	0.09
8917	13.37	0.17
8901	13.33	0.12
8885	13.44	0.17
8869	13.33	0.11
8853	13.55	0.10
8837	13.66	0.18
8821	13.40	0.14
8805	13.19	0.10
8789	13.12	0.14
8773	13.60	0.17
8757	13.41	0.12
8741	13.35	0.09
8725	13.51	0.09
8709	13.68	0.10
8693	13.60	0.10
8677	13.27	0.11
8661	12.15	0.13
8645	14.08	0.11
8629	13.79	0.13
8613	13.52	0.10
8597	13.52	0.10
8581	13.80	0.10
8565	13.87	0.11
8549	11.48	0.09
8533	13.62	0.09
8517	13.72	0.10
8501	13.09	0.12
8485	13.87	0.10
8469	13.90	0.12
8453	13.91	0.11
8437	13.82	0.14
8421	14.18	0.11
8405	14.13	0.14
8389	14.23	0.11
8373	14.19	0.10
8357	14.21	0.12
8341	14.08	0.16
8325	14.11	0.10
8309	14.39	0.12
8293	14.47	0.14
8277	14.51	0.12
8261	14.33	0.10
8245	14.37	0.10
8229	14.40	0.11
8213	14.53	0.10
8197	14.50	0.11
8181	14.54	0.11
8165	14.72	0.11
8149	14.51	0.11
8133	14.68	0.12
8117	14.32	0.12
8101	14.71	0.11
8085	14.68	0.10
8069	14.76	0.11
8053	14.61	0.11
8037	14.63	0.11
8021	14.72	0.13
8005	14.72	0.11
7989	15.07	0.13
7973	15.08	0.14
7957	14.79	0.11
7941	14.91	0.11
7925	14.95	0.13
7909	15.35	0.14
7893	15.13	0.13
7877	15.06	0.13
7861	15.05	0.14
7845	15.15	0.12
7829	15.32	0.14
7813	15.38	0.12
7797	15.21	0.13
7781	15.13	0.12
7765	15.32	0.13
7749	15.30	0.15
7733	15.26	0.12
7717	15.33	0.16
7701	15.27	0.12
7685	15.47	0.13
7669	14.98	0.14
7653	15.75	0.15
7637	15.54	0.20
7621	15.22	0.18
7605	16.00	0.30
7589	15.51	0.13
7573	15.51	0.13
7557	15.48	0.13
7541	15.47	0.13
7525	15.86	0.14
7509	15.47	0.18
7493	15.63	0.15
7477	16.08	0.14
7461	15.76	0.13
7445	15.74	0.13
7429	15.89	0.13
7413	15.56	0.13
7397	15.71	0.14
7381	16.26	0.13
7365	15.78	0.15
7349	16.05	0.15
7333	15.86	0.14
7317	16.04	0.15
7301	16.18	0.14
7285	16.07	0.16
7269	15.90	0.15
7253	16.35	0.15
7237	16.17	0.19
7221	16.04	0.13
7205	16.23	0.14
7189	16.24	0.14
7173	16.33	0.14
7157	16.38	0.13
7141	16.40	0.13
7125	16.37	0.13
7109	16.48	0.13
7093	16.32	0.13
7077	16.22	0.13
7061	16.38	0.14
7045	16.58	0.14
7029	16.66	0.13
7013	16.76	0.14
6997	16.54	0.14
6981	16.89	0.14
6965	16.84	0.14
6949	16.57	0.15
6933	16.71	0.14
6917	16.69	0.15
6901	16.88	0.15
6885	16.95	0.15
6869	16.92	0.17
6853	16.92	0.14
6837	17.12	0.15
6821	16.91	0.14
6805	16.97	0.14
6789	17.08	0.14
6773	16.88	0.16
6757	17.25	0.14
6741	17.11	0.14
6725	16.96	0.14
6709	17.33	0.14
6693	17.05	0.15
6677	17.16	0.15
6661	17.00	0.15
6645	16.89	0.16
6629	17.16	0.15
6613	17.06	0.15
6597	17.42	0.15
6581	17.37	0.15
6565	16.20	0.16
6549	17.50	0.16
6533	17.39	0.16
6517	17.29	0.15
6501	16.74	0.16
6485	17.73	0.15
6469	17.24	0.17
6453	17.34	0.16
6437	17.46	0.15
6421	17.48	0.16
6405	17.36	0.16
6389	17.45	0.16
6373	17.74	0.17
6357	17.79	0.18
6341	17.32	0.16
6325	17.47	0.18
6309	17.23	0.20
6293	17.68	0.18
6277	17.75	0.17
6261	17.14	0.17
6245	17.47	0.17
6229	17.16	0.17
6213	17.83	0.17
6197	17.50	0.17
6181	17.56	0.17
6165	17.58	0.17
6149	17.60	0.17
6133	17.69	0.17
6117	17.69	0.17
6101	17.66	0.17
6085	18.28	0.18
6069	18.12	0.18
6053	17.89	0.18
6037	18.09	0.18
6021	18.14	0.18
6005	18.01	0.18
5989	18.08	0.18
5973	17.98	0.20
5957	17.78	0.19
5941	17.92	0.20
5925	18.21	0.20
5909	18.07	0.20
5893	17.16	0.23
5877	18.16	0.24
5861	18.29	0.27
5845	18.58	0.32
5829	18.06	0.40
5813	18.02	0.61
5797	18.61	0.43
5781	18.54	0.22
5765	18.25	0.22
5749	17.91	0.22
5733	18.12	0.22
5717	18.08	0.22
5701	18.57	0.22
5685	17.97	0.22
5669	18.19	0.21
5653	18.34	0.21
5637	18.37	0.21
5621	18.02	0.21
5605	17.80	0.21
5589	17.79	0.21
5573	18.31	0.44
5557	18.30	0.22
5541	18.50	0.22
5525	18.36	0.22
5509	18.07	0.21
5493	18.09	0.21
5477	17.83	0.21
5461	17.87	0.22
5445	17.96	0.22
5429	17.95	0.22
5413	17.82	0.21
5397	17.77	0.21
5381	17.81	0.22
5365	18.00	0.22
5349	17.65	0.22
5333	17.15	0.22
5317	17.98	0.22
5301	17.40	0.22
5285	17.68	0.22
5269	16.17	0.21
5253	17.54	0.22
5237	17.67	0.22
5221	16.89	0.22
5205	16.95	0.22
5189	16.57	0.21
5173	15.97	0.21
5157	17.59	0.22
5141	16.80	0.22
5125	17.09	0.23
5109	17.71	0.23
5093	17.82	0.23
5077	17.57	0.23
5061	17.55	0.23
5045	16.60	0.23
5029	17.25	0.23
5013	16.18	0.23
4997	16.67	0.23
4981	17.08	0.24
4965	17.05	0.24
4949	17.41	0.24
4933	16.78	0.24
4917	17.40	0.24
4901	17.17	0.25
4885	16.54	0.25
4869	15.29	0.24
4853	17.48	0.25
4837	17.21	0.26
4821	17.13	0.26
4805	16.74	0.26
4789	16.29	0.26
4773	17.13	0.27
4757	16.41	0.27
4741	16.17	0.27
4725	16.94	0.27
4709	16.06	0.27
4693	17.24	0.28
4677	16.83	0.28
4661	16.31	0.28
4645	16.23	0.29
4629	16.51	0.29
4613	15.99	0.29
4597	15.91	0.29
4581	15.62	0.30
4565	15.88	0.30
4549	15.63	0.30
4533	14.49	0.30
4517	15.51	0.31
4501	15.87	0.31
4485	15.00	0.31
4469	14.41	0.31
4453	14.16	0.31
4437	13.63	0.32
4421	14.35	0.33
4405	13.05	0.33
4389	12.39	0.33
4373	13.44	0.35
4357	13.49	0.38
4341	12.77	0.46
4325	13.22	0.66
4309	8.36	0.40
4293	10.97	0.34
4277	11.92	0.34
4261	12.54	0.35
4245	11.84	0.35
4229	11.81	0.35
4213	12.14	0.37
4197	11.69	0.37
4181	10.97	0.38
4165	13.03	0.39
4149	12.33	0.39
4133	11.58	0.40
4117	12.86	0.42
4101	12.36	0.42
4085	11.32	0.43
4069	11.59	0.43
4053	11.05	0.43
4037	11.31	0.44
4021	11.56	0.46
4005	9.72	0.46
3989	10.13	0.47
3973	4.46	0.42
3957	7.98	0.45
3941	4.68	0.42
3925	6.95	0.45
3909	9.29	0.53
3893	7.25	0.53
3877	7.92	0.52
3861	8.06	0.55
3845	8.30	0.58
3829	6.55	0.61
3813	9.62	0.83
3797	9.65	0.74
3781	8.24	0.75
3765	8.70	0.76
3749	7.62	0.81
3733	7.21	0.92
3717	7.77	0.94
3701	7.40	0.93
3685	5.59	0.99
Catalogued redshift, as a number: 0.000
